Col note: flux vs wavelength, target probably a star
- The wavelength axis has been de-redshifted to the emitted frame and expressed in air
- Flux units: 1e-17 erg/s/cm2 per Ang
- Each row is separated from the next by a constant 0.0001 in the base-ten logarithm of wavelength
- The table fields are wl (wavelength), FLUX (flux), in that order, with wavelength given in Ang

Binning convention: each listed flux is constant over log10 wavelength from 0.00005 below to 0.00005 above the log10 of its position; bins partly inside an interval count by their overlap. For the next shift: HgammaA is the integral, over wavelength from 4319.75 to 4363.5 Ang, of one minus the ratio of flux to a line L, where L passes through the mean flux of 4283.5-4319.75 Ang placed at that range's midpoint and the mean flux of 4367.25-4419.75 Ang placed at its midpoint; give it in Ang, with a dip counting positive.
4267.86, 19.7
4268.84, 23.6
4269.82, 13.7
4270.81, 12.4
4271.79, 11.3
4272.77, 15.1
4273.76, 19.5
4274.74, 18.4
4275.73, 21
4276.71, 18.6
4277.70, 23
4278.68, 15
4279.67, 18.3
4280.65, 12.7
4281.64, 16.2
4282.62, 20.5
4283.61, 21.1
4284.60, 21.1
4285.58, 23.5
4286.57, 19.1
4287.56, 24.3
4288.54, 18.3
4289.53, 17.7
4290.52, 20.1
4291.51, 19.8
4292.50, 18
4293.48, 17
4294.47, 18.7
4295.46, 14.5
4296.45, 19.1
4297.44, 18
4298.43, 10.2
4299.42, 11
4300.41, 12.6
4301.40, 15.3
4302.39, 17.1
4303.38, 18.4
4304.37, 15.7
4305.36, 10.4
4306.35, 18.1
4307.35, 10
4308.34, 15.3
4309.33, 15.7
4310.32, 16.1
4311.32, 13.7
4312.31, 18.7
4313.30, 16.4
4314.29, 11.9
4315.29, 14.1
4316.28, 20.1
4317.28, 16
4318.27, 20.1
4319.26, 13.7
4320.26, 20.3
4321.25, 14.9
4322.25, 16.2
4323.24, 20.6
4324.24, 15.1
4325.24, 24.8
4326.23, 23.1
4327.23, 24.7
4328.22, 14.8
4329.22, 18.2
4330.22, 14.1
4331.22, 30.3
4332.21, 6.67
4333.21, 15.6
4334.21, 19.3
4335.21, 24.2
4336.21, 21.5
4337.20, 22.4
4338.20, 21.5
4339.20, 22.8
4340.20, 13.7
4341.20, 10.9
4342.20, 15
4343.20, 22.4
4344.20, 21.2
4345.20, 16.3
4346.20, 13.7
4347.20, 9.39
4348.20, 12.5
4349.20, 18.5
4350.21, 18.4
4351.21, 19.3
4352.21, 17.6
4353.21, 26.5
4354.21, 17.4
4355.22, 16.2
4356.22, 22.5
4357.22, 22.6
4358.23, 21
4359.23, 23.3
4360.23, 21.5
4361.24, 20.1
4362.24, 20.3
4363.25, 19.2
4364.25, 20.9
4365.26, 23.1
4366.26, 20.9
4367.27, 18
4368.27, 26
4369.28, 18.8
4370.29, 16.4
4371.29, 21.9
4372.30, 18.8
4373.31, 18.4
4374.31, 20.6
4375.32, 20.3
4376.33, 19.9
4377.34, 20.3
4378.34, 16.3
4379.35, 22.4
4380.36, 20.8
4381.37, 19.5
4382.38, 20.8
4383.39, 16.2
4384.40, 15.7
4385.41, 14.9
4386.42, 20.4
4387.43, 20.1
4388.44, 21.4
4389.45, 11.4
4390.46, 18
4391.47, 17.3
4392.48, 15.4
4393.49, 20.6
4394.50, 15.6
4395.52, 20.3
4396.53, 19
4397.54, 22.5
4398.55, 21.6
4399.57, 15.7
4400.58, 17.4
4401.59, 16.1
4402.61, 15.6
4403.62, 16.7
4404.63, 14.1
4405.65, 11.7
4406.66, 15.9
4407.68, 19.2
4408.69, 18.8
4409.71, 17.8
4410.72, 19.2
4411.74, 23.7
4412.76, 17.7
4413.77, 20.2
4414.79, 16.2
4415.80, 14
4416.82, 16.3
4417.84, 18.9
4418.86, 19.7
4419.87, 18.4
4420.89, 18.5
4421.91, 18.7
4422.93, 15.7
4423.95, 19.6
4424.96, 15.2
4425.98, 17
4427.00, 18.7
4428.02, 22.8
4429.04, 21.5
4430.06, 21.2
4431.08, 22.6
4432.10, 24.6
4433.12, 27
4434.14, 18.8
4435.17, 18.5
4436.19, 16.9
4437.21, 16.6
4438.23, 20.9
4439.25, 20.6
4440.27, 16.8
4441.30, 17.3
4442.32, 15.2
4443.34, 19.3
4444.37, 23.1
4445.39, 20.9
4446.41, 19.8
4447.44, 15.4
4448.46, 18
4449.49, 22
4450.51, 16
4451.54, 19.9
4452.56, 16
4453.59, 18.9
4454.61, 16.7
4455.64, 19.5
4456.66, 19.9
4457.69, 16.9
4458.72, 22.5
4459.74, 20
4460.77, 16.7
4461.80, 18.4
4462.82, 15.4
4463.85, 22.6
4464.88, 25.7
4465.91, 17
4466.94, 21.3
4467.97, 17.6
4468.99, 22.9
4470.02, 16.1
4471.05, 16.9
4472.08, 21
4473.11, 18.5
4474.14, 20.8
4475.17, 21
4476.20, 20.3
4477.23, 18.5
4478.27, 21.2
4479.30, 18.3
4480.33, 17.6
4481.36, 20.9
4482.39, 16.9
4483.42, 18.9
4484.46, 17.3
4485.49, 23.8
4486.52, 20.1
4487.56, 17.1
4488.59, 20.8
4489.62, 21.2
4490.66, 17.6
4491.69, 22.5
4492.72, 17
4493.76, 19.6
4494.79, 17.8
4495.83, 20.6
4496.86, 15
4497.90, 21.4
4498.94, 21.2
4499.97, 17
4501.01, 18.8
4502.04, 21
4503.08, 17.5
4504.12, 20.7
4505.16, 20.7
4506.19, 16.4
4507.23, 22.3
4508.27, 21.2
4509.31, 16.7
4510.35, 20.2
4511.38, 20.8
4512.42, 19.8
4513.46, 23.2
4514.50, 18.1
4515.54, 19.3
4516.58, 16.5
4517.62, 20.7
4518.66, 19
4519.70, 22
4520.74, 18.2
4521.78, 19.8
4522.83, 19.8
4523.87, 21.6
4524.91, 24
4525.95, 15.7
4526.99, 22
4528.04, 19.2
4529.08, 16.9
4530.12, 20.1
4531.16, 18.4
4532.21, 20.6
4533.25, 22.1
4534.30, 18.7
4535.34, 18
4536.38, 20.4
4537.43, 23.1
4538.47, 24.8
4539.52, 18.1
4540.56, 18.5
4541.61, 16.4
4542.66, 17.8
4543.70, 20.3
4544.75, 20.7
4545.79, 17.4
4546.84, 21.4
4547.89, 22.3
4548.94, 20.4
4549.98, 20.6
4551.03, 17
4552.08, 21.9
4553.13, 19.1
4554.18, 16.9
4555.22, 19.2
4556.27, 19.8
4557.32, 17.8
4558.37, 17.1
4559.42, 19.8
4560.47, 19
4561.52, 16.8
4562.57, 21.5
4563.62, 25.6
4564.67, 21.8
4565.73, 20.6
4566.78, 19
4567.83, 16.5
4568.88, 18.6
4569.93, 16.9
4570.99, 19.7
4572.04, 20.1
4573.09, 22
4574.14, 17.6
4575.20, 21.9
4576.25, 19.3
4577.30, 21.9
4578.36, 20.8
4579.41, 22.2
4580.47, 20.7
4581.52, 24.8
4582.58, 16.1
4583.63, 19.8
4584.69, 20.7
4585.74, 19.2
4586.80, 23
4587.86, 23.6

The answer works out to -3.6 Ang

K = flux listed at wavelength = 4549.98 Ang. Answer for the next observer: 20.6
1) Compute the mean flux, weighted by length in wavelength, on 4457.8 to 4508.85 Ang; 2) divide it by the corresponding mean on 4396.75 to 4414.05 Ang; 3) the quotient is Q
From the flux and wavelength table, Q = 1.1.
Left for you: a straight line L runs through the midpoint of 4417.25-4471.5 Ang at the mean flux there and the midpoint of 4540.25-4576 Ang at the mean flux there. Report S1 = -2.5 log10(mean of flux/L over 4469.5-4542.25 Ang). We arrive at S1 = -0.01 mag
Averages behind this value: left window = 19.2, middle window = 19.5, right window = 19.5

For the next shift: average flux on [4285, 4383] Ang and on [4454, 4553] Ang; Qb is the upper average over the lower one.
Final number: 1.1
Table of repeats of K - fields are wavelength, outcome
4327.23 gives 24.7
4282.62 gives 20.5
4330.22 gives 14.1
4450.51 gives 16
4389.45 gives 11.4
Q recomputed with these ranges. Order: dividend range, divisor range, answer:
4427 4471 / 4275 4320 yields 1.14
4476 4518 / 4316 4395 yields 1.03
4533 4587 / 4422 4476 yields 1.03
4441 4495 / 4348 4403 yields 1.00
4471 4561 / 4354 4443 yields 1.03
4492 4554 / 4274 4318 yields 1.15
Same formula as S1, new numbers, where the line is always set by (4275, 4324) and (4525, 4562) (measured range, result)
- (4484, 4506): -0.03 mag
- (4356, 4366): -0.21 mag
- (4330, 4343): -0.06 mag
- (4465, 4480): -0.04 mag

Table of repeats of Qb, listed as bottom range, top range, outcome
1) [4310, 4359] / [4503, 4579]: 1.09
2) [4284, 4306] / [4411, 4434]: 1.12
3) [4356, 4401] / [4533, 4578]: 1.01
